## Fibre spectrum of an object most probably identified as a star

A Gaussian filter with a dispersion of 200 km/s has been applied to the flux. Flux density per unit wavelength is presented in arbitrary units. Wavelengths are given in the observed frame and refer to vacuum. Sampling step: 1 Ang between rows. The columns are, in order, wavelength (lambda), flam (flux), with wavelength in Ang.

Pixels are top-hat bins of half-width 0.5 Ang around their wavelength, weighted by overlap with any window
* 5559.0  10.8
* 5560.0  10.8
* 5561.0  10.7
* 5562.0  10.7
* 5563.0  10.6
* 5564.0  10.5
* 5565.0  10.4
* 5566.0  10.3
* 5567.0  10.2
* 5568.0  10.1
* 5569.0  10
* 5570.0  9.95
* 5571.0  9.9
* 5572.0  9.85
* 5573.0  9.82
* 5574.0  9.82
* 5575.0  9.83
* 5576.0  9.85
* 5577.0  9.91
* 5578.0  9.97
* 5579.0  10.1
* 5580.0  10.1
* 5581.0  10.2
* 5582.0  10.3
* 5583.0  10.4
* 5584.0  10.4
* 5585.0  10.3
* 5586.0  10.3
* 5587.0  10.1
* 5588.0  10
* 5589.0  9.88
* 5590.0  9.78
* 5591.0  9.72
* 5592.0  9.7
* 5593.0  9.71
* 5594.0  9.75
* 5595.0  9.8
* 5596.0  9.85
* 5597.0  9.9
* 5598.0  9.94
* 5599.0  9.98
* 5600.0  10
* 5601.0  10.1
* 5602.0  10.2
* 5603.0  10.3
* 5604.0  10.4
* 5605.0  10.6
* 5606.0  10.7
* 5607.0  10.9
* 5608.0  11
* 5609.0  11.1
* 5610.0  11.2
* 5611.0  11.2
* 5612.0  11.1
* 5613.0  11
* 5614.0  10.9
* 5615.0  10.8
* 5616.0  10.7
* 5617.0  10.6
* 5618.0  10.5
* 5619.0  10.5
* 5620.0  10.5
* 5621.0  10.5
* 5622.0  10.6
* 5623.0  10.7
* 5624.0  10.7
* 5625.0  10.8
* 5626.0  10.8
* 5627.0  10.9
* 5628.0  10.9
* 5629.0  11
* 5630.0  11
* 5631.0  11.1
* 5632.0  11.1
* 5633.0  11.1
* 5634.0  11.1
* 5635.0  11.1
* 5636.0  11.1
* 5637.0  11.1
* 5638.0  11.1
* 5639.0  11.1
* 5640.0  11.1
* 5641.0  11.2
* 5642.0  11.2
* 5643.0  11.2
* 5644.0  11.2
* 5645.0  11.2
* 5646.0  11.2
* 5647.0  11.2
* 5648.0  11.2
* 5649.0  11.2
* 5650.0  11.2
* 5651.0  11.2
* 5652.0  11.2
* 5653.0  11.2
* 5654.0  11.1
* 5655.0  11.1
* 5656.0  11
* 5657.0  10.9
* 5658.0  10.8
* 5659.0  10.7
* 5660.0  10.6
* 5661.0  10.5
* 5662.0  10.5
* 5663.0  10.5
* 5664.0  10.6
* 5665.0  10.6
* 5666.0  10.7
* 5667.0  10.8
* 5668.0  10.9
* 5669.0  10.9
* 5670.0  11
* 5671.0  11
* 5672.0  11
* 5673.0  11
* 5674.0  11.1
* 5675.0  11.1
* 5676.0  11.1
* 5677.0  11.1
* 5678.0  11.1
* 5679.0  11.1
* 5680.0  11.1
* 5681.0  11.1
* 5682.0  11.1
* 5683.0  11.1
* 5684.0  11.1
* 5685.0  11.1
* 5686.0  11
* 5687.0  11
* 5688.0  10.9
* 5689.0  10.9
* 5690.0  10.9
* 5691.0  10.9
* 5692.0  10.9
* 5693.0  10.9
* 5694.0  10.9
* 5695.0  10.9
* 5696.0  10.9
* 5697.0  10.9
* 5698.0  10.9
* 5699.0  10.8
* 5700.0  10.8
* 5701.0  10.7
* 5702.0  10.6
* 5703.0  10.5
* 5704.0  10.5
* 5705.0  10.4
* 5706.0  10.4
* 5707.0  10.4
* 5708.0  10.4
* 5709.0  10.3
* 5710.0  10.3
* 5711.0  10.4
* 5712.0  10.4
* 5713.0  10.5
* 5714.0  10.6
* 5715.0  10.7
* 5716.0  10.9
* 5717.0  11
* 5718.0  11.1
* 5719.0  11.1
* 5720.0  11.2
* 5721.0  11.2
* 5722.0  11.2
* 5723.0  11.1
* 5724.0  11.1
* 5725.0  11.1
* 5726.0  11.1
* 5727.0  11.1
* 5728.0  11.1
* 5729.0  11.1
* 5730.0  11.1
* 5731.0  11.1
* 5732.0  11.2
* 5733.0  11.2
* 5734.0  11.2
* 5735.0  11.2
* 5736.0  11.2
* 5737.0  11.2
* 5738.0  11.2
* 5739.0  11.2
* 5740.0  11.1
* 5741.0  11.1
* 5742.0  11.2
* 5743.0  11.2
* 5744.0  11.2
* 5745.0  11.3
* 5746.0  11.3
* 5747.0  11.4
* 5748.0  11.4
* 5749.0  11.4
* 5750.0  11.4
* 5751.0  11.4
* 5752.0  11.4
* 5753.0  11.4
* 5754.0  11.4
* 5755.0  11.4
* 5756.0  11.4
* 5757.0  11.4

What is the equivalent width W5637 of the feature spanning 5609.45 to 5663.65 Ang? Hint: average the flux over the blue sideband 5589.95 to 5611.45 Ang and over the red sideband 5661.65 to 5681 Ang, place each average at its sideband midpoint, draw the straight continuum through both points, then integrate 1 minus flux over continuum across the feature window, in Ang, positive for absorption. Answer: -1.79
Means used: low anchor 10.3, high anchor 10.9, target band 10.9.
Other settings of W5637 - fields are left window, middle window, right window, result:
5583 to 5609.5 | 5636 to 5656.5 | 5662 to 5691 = -0.96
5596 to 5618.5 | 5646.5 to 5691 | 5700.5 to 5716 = -1.87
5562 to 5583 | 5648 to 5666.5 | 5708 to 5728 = -0.58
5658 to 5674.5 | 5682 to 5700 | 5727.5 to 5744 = -0.05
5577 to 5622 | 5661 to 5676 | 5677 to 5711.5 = -0.22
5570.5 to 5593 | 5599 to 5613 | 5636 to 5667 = -0.43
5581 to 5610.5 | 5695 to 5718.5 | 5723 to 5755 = 0.78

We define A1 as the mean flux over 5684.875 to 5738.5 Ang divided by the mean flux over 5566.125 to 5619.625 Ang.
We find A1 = 1.06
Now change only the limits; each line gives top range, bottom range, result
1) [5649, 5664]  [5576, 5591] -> 1.08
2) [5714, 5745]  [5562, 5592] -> 1.10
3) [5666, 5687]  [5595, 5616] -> 1.05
